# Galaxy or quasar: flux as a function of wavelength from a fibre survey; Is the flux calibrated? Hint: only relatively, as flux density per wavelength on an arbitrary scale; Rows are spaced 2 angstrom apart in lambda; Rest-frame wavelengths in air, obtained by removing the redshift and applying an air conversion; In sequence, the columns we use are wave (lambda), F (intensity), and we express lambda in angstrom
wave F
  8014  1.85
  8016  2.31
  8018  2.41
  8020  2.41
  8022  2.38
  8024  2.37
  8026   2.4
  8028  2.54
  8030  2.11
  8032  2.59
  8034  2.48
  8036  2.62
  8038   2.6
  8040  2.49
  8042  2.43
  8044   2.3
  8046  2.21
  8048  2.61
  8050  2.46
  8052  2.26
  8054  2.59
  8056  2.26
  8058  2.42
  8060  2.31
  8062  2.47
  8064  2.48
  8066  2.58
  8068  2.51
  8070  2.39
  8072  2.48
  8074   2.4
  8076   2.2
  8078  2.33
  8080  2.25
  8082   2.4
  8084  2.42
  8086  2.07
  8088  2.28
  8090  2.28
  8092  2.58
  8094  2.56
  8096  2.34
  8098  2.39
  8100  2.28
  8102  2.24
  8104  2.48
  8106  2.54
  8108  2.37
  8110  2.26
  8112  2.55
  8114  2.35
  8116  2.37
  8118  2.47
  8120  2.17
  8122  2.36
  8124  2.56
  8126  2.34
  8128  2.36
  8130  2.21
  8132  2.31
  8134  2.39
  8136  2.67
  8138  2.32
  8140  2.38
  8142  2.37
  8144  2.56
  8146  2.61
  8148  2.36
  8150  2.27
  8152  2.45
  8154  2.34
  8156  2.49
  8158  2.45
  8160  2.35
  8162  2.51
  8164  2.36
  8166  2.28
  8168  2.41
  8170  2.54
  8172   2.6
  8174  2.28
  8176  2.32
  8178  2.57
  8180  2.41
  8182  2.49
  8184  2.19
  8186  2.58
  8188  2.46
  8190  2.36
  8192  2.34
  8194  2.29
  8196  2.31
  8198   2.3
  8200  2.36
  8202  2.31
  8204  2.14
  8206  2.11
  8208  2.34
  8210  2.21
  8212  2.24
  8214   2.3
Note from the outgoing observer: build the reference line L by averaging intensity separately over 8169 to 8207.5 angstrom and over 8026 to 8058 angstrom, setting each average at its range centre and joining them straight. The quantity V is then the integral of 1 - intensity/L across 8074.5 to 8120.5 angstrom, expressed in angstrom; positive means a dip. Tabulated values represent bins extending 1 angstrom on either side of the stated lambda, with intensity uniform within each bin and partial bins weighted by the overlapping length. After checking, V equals 1.0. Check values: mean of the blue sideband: 2.43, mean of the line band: 2.36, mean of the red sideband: 2.37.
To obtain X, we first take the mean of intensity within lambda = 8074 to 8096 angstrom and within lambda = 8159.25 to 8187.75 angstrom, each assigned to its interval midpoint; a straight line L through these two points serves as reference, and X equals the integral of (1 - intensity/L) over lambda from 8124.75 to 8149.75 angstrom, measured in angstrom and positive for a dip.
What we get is -0.16 angstrom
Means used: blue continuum 2.34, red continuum 2.42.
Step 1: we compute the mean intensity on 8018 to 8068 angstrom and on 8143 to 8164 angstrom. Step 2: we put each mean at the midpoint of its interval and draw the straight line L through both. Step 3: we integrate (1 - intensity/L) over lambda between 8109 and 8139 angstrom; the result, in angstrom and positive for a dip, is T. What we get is 0.7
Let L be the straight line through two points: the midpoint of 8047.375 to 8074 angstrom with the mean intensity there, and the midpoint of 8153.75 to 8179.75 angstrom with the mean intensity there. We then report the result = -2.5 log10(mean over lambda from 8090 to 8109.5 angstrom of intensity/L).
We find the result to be 0.01 mag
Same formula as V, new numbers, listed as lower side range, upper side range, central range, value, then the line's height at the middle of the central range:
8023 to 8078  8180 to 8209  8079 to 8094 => 0.38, 2.4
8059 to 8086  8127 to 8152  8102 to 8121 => 0.08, 2.4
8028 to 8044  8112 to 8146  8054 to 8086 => 0.69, 2.44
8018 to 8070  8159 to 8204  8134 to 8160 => -0.39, 2.4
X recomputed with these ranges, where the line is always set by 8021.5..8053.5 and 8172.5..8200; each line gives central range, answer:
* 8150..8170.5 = -0.2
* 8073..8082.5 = 0.4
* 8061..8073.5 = -0.3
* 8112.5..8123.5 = 0.2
